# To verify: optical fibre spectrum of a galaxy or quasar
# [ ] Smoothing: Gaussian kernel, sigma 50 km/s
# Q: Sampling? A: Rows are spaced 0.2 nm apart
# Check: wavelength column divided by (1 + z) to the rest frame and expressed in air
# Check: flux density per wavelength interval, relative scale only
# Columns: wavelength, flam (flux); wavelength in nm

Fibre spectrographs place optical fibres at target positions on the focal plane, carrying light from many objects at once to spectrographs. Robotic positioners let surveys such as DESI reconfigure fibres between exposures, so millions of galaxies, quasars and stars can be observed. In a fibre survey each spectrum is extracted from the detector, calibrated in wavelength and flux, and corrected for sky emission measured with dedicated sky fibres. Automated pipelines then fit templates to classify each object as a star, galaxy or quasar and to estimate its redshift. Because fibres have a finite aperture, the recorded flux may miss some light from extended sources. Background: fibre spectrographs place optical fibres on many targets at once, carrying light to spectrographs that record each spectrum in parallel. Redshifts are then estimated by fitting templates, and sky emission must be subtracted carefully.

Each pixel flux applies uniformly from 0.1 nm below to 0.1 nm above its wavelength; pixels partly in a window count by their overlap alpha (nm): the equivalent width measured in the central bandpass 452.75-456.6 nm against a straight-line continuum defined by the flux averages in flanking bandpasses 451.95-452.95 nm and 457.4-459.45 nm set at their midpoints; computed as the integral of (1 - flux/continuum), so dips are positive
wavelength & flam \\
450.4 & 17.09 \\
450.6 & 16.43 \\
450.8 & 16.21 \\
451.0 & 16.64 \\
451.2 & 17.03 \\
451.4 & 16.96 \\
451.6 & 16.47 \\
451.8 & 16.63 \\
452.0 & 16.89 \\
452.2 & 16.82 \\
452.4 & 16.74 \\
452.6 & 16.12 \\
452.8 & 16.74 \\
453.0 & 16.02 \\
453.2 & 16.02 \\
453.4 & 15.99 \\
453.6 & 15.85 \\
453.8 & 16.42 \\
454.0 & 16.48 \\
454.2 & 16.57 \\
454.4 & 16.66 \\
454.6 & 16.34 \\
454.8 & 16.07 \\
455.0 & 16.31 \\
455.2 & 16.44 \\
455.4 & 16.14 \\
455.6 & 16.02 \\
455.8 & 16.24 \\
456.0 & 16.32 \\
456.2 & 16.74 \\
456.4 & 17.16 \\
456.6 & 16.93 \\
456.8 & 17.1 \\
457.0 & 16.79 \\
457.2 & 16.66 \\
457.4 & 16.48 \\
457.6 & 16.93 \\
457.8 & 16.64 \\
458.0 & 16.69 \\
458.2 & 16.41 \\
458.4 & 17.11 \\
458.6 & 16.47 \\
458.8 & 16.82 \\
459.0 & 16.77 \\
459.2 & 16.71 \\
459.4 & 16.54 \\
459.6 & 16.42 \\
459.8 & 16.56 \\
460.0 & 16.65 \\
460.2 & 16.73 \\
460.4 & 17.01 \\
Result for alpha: 0.07 nm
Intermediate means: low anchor 16.6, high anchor 16.7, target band 16.4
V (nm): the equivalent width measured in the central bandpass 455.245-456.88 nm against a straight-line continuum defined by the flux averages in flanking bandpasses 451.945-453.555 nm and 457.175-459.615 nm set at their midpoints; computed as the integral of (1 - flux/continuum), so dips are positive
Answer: 0.00 nm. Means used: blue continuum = 16.4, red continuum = 16.7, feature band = 16.6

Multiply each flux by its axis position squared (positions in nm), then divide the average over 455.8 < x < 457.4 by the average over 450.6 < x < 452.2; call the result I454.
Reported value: 1.03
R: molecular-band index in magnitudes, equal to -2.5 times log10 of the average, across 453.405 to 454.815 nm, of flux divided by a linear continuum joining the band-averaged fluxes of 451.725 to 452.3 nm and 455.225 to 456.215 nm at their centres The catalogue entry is 0.01 mag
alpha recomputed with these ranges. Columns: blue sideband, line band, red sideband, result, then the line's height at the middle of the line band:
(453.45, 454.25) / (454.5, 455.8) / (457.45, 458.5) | 0.02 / 16.4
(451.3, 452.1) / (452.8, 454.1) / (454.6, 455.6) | 0.02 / 16.5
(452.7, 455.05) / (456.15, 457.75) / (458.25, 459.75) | -0.03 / 16.5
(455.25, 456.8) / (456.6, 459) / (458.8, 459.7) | -0.02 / 16.6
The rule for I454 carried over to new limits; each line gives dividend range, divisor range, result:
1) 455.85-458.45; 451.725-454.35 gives 1.04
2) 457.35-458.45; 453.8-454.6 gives 1.03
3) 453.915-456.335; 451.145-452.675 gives 0.99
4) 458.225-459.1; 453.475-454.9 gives 1.05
